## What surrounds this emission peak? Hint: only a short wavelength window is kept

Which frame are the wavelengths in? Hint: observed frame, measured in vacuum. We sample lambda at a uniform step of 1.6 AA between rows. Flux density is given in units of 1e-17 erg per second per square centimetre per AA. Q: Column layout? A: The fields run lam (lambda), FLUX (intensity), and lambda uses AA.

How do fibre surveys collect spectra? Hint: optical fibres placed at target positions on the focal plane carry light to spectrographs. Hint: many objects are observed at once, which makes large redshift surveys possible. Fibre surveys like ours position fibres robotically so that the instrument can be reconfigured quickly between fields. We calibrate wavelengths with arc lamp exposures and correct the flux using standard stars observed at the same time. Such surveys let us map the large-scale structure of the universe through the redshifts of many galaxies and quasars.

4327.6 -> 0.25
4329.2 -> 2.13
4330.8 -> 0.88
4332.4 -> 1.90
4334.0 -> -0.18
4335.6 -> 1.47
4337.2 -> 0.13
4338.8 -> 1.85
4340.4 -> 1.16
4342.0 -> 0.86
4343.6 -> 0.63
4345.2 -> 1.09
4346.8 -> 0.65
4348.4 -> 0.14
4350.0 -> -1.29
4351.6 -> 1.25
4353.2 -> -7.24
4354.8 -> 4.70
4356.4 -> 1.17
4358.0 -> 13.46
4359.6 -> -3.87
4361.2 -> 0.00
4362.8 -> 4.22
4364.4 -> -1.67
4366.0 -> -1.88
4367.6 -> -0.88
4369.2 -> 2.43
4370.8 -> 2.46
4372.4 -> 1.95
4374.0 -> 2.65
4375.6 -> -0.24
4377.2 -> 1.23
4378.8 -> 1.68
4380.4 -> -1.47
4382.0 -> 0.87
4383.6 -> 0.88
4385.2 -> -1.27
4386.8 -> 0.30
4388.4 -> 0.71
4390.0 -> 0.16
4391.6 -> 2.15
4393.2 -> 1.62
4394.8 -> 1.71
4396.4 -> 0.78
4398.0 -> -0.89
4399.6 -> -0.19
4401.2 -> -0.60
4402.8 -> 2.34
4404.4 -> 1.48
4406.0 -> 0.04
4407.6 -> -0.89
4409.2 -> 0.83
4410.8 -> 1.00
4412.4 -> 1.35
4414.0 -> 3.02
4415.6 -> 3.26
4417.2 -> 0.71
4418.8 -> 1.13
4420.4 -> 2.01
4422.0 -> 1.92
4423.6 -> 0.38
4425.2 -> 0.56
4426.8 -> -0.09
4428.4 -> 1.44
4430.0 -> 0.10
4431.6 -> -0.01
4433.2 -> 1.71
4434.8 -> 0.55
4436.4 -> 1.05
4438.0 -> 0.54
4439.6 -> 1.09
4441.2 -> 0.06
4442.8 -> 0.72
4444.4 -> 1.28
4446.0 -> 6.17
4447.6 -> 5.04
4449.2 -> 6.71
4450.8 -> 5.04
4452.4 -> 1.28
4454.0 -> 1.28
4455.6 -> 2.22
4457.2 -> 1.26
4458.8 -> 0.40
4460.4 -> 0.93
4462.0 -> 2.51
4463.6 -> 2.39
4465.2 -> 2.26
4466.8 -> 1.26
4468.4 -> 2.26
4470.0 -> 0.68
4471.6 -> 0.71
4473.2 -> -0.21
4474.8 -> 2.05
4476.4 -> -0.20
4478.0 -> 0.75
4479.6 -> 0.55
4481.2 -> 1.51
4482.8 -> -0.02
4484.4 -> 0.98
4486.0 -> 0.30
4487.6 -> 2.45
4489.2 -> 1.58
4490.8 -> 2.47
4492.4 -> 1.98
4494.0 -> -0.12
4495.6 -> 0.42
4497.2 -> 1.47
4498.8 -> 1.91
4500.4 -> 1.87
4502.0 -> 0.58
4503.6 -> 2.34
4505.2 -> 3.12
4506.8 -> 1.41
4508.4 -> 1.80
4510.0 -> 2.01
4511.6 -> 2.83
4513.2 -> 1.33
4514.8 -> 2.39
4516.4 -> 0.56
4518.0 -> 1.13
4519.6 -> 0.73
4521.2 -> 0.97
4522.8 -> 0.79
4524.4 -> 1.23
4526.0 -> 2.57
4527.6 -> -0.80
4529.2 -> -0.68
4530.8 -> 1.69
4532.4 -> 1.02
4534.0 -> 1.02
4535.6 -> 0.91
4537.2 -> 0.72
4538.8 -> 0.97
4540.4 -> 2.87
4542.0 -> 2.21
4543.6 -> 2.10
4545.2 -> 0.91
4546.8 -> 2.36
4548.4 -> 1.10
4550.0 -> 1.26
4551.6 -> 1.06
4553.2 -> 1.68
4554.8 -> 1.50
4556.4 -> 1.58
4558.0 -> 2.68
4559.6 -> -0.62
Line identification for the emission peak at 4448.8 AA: [O II] 3727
